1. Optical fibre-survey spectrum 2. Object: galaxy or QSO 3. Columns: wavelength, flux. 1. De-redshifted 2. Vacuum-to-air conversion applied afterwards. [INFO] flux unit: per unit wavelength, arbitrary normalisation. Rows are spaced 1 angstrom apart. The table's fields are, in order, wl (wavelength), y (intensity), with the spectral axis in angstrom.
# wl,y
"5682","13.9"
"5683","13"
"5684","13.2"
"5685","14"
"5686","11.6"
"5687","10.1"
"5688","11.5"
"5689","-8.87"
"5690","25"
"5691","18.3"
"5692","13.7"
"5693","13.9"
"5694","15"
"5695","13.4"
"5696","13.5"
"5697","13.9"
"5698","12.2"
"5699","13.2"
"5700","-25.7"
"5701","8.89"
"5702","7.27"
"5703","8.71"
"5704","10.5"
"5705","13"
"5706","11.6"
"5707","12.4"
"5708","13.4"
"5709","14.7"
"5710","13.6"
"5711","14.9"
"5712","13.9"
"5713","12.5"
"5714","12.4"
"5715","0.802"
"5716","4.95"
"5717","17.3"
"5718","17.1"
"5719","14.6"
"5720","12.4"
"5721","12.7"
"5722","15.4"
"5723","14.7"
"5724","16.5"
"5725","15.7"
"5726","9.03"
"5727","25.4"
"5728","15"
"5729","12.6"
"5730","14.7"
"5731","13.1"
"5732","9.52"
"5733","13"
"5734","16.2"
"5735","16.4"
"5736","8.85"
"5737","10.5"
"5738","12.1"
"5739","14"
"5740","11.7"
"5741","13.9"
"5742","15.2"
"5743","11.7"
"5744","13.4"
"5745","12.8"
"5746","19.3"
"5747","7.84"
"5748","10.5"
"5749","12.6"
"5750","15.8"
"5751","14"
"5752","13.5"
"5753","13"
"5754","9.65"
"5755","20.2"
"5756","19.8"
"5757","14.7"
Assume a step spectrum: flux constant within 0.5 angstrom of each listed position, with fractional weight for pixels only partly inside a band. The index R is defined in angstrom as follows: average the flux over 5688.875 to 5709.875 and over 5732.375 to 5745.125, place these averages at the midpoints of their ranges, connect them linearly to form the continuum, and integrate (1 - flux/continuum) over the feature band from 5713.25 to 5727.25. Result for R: -1.5 angstrom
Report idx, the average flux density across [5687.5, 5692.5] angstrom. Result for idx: 11.9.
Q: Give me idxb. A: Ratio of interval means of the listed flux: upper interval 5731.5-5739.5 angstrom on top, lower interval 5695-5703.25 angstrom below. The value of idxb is 1.84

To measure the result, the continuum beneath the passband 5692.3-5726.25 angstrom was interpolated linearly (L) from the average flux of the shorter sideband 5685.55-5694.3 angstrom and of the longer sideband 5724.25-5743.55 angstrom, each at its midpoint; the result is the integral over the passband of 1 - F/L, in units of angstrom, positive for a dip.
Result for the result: 3.7 angstrom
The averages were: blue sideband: 12.2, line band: 11.5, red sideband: 13.6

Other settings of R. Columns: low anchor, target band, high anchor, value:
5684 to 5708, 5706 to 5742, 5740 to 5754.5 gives -4.5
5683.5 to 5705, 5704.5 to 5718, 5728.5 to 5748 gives -1.1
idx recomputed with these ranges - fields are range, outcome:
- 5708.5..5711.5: 14.4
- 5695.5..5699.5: 13.2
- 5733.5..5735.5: 16.3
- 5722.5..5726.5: 14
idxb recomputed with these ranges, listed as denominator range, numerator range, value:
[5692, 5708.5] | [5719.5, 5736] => 1.46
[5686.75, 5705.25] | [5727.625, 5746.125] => 1.35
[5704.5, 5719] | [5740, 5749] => 1.05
